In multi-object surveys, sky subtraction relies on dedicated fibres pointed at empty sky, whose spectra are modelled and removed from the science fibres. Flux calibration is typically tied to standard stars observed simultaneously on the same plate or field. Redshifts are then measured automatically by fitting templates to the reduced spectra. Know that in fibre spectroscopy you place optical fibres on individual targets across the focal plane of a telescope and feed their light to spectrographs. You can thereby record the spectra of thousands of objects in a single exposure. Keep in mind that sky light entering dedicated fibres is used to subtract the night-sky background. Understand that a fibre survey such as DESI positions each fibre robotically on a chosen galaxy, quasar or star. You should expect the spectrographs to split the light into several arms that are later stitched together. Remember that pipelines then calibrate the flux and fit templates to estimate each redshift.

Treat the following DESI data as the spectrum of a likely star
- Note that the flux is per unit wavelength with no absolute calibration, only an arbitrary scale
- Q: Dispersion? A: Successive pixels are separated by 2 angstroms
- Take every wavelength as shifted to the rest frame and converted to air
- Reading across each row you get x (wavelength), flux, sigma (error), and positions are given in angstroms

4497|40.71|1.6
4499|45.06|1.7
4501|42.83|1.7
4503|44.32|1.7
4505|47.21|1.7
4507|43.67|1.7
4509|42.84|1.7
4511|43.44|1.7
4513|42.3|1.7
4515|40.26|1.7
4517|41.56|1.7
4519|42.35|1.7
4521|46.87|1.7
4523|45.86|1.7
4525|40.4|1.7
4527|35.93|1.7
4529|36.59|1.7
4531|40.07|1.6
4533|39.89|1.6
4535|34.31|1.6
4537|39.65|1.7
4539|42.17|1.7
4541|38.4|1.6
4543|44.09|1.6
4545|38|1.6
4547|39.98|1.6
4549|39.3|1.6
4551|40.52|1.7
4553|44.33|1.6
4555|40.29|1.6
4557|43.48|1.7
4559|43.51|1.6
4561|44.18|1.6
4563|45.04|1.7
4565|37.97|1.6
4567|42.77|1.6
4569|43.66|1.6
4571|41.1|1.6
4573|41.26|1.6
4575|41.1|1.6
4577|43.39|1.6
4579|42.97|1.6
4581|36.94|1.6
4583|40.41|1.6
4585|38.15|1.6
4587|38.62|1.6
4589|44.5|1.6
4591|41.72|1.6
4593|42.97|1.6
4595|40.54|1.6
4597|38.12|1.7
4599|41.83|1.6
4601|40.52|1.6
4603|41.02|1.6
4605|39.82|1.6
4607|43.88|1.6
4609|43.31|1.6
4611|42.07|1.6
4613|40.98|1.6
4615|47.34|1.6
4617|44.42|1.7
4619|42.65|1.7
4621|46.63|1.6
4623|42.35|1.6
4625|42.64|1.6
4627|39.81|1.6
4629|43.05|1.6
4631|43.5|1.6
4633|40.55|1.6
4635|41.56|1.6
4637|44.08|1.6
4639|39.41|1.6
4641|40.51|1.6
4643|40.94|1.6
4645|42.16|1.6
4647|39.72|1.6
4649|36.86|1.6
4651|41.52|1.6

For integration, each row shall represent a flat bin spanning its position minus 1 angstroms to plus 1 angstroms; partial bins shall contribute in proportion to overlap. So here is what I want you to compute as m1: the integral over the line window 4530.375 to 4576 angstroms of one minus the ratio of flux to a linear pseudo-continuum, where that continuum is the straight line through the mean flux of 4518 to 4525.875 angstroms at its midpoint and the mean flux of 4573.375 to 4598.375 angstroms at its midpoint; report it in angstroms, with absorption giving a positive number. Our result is 1.4 angstroms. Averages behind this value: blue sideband 43.9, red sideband 40.8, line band 41.1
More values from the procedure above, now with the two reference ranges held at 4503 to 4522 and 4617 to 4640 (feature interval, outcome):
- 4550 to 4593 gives 1.2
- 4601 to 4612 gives 0.2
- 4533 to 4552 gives 1.6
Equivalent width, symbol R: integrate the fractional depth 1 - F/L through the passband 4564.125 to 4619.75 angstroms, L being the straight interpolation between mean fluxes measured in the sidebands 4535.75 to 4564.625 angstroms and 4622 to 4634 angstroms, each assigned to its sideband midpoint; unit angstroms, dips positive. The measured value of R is 0.2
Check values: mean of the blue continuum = 41.5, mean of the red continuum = 42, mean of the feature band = 41.6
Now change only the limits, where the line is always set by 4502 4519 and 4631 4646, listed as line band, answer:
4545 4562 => 0.3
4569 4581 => 0.2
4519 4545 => 1.5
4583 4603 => 0.6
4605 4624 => -0.8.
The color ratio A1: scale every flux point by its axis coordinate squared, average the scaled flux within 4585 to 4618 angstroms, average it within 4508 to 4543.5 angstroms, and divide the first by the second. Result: 1.1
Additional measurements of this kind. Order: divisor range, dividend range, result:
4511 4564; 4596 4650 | 1.05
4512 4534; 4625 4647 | 1.06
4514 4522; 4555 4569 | 1.02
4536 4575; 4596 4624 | 1.05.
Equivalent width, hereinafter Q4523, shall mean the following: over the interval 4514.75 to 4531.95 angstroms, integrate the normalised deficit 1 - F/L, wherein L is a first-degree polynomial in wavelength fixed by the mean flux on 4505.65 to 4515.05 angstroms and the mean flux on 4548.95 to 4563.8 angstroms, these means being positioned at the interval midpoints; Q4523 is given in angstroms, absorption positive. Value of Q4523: 0.7 angstroms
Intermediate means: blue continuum 42.9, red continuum 42.8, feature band 41.1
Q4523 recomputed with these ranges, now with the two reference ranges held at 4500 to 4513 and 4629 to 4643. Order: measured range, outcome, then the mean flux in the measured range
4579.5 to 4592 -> 0.7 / 40.2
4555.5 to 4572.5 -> 0.1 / 42.6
